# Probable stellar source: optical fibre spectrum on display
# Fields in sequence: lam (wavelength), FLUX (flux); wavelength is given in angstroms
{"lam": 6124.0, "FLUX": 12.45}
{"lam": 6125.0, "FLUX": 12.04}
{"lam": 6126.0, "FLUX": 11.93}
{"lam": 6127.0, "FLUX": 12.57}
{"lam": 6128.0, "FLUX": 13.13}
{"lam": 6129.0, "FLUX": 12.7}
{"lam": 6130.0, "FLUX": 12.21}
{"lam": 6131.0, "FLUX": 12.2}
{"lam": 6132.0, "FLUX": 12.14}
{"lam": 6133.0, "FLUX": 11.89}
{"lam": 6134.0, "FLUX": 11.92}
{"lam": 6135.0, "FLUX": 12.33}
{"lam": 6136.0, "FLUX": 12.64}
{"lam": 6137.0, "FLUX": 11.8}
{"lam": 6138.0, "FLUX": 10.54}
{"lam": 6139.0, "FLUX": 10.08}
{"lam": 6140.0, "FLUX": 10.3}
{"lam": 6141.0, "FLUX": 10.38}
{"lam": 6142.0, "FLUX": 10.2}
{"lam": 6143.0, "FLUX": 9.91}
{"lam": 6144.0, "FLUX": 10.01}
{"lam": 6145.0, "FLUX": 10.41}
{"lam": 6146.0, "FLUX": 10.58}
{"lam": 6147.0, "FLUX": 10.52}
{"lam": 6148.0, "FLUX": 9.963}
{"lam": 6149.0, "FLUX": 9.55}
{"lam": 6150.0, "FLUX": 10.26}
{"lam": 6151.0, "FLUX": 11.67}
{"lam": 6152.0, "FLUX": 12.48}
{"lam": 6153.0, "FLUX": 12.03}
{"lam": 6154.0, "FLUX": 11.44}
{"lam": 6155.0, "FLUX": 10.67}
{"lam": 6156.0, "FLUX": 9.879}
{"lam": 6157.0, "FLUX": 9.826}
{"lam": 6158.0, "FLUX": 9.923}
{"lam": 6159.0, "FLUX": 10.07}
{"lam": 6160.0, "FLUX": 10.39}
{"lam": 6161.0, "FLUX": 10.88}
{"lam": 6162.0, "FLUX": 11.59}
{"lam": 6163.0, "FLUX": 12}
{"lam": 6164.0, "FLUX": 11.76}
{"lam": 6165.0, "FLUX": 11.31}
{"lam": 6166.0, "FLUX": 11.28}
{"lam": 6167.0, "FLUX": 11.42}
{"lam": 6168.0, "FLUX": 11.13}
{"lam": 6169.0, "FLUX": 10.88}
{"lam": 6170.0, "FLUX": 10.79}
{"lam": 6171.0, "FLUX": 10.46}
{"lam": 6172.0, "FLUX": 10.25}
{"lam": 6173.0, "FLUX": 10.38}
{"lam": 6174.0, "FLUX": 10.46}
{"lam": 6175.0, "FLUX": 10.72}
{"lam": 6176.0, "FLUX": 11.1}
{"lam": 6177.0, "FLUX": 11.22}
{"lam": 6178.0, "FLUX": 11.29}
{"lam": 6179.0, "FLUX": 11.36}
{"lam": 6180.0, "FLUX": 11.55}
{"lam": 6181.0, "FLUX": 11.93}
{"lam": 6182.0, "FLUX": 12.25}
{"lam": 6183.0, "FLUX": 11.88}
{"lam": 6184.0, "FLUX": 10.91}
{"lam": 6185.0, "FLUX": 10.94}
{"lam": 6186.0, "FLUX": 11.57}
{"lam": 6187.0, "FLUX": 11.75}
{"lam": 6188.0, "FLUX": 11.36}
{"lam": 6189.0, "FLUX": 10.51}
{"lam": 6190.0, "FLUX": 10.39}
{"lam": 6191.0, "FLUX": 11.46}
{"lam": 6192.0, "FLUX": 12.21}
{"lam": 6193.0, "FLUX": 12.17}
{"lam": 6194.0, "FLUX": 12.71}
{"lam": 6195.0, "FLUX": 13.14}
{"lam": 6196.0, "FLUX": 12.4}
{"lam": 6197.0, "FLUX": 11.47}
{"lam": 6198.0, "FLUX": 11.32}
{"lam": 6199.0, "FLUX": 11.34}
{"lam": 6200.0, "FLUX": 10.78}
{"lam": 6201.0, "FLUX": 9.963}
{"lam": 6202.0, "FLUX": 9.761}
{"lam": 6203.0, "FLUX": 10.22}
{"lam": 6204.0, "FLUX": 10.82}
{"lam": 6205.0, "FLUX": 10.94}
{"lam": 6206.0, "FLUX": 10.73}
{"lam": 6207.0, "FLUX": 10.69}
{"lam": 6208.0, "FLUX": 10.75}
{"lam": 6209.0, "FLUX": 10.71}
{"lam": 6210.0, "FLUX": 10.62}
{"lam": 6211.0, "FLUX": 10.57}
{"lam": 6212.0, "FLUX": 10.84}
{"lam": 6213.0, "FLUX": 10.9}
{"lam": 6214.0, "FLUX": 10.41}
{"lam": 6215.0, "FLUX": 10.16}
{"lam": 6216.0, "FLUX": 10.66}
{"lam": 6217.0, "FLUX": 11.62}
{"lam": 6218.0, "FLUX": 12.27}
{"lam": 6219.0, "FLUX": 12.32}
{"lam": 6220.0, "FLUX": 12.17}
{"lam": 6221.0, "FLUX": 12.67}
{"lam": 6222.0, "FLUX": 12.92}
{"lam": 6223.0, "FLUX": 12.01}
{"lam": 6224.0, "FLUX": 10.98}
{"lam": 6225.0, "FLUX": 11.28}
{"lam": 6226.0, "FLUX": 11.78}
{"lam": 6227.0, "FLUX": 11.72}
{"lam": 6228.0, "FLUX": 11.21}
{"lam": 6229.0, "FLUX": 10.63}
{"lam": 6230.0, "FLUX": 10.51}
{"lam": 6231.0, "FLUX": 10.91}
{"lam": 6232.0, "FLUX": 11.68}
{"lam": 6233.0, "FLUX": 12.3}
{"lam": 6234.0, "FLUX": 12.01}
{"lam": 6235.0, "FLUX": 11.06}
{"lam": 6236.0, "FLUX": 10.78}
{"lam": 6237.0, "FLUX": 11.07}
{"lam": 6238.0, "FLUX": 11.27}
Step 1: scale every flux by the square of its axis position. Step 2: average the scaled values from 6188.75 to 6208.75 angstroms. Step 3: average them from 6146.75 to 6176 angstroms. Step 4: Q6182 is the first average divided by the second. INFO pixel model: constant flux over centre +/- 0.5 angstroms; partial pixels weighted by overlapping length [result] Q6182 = 1.05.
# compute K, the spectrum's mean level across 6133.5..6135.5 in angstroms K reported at 12.1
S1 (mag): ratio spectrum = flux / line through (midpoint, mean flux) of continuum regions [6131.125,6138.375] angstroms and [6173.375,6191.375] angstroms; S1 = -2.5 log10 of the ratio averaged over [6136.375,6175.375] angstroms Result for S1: 0.09 mag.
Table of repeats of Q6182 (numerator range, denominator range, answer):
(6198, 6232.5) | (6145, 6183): 1.03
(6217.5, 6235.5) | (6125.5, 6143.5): 1.04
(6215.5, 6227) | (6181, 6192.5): 1.05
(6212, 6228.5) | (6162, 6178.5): 1.06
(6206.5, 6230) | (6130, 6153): 1.05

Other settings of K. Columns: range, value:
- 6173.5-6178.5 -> 11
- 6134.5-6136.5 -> 12.5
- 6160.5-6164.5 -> 11.6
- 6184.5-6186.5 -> 11.3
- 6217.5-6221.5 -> 12.4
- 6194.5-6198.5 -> 12.1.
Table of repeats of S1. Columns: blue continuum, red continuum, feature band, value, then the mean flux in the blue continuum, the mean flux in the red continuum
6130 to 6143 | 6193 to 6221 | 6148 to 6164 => 0.044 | 11.3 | 11.2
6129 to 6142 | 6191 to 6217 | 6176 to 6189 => -0.022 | 11.5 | 11.1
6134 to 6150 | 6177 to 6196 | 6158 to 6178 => 0.028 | 10.6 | 11.6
